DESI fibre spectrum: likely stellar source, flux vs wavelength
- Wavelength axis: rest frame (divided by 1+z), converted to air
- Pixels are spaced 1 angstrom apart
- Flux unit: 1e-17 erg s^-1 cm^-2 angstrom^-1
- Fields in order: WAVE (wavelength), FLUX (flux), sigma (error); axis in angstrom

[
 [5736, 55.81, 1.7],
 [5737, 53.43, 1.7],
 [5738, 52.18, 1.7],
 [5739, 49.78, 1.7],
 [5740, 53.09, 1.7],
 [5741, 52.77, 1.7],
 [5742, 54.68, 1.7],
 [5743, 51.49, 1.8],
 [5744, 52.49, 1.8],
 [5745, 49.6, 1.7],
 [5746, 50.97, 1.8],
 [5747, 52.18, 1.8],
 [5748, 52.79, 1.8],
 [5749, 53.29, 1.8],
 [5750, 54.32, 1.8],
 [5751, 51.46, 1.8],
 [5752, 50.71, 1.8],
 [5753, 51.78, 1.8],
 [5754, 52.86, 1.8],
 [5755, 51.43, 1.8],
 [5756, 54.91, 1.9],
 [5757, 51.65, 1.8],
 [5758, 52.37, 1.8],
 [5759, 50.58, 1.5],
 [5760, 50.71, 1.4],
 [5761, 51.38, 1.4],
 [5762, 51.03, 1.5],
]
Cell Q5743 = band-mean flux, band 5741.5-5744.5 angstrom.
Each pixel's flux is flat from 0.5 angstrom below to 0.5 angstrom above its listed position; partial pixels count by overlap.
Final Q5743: 52.9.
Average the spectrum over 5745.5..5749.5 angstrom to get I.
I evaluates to 52.3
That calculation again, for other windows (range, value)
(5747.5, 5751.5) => 53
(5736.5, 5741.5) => 52.2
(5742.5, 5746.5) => 51.1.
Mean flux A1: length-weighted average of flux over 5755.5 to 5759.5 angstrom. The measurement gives 52.4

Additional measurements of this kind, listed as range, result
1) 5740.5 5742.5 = 53.7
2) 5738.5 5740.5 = 51.4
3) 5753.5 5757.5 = 52.7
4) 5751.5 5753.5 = 51.2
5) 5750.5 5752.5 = 51.1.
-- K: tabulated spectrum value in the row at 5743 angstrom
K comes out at 51.49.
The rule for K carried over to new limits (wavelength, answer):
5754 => 52.86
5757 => 51.65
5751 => 51.46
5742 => 54.68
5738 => 52.18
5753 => 51.78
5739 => 49.78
